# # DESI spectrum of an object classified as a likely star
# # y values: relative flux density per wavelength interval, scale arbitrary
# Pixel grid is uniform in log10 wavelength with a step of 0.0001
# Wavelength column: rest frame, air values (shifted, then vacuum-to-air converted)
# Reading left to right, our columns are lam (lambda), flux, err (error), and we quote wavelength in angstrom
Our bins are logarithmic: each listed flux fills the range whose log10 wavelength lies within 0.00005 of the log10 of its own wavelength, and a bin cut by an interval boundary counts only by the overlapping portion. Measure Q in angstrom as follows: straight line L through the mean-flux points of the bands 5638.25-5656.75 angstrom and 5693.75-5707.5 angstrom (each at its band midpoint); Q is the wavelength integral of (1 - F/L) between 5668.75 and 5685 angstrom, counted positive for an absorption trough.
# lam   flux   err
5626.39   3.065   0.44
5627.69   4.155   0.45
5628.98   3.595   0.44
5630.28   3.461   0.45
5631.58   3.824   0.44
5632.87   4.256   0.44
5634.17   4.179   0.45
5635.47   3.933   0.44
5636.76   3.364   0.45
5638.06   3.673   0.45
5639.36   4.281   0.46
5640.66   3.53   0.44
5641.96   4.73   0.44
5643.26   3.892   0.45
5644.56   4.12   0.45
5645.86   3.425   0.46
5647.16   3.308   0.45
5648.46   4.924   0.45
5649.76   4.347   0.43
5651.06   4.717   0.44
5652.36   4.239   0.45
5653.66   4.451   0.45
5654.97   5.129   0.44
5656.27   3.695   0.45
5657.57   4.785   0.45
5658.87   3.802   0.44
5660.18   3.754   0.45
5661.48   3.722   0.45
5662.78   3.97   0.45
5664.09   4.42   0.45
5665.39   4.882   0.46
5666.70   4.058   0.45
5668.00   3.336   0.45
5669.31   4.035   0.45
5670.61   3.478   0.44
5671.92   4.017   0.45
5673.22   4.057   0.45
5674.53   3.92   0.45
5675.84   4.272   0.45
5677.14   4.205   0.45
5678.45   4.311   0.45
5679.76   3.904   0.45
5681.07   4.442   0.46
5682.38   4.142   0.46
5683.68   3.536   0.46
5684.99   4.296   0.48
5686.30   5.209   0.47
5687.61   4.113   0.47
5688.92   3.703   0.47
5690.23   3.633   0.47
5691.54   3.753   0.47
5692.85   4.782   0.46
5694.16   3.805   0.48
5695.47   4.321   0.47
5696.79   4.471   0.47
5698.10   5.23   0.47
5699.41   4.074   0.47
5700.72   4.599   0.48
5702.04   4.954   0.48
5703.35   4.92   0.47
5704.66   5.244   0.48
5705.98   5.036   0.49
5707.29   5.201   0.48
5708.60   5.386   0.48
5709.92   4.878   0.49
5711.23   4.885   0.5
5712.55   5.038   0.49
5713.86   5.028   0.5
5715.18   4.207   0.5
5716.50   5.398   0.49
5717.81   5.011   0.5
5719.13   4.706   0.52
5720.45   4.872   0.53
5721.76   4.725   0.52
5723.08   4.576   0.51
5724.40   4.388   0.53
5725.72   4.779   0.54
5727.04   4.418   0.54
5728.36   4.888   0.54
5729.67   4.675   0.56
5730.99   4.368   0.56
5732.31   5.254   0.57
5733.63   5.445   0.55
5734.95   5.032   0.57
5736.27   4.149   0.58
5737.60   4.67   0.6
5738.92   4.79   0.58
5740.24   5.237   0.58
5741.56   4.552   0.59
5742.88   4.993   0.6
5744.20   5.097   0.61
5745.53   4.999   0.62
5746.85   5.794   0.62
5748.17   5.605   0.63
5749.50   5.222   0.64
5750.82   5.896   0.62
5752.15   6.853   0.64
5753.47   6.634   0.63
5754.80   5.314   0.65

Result 1.6 angstrom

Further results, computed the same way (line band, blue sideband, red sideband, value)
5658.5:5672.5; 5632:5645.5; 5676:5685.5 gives 0.41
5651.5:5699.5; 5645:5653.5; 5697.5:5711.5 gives 3.95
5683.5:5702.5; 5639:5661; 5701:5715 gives 1.94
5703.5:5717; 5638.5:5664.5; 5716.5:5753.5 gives -0.70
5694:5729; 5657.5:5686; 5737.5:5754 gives -0.03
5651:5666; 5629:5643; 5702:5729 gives -0.35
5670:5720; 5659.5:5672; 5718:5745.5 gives -1.67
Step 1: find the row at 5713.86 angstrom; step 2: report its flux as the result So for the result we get 5.028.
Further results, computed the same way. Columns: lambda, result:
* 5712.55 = 5.038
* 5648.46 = 4.924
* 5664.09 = 4.42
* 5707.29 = 5.201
